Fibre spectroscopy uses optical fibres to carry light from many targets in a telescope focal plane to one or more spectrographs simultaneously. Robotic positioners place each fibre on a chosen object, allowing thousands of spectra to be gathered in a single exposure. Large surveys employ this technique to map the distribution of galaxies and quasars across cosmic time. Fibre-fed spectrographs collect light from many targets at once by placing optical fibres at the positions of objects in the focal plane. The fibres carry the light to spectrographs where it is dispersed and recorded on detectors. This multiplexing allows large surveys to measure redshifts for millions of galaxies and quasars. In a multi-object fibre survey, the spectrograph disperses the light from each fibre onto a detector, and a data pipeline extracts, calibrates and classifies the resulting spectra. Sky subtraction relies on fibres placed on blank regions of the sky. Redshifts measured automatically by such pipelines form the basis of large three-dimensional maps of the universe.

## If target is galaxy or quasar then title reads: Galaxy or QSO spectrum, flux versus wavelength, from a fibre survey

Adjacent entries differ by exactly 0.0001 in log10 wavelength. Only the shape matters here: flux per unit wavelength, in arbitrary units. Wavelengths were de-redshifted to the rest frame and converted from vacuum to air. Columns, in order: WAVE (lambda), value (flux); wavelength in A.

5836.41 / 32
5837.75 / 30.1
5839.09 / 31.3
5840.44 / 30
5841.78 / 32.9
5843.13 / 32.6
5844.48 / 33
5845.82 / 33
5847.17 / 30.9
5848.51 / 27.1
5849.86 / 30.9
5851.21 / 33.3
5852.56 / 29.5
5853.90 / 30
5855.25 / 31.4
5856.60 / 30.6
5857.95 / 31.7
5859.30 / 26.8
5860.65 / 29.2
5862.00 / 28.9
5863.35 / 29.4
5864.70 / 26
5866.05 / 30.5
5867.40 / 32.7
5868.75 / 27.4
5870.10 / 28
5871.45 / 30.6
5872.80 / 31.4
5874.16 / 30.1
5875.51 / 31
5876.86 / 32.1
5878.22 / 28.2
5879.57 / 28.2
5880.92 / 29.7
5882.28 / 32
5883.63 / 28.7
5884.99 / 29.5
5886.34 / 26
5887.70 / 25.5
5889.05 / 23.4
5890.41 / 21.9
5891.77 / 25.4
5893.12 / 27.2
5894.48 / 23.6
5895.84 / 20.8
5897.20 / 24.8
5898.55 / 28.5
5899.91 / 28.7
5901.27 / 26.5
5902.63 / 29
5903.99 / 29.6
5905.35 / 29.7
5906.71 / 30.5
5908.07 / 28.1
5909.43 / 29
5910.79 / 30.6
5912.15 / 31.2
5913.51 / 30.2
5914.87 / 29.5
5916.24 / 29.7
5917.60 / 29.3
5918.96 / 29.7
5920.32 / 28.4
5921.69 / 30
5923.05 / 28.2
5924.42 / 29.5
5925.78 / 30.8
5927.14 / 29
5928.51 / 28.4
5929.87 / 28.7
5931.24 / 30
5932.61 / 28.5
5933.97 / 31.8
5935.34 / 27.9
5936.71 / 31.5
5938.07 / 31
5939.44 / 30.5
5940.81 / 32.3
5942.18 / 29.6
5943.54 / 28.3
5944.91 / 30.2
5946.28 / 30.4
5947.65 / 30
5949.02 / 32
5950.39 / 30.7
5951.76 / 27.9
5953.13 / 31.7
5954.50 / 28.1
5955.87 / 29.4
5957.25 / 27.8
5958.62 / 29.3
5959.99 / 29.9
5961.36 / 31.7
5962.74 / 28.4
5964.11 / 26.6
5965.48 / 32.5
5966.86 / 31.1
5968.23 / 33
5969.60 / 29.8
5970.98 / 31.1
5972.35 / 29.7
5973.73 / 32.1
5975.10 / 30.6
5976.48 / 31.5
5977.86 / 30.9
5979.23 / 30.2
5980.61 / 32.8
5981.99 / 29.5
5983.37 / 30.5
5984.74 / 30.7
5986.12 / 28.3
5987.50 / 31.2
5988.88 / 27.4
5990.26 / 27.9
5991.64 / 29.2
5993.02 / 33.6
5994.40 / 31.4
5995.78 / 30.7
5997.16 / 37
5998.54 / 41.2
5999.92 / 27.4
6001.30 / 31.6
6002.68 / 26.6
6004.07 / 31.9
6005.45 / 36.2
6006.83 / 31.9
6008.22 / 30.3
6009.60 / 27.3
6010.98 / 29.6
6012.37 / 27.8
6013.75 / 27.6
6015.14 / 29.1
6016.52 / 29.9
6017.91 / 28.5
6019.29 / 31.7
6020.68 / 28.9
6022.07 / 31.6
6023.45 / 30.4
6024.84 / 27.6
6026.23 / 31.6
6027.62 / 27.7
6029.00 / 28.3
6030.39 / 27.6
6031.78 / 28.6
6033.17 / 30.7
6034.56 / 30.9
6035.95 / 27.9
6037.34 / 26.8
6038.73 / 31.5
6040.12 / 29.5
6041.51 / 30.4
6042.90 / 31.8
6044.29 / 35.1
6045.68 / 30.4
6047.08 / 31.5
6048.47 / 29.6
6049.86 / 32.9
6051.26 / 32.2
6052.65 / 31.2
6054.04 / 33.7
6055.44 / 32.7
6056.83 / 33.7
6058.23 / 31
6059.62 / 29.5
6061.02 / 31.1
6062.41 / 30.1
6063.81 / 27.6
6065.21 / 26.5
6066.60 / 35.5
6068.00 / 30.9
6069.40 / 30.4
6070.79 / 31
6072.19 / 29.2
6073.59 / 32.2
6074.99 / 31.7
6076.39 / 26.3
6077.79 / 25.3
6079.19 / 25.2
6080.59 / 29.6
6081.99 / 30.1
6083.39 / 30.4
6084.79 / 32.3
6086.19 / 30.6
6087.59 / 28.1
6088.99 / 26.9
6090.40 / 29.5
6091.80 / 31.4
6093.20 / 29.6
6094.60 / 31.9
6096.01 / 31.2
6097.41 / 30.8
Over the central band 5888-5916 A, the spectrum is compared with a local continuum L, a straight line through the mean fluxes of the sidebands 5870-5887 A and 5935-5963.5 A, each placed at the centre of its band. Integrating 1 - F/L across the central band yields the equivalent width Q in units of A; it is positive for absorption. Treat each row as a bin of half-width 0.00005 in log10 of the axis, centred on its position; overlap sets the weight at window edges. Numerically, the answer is 2.2 A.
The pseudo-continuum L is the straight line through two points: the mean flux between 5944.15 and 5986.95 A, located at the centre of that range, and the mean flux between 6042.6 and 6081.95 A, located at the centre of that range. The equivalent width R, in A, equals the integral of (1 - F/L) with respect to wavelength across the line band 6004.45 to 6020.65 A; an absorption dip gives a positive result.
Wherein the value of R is 0.2 A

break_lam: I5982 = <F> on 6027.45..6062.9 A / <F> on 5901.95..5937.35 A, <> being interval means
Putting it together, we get 1.0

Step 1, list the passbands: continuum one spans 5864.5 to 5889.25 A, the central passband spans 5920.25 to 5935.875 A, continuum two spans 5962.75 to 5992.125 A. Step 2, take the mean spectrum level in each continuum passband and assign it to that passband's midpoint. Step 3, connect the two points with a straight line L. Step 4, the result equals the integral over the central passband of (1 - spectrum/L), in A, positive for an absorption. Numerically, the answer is 0.2 A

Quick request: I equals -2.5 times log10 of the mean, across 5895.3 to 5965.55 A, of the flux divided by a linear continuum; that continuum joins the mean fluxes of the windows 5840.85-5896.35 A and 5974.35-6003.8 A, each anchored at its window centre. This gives 0.026 mag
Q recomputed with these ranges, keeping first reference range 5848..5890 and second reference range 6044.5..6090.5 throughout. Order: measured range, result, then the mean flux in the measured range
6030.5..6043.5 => 0.21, 29.7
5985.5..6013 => -0.89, 30.9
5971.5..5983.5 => -0.41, 30.9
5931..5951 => -0.43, 30.3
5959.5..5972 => -0.27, 30.5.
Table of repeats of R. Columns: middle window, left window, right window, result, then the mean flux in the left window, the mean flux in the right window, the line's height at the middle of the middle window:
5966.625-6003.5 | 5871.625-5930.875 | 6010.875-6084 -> -2.1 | 28.5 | 30.1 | 29.4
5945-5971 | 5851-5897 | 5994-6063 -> -0.3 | 28.5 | 30.7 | 29.7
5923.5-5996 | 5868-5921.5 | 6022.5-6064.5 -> -2.2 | 28.3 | 30.5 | 29.3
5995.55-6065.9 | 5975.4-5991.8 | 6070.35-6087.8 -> -1.9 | 30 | 29.4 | 29.7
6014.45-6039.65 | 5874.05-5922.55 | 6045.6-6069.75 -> 1.0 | 28.2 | 31.2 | 30.6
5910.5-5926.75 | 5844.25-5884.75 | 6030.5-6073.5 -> 0.3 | 30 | 30.8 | 30.3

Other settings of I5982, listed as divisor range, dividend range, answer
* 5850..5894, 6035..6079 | 1.06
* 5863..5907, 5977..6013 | 1.10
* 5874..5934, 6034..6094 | 1.07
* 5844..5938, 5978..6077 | 1.05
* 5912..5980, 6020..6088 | 1.01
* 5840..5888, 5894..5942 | 0.97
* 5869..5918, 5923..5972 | 1.06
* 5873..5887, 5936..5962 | 1.02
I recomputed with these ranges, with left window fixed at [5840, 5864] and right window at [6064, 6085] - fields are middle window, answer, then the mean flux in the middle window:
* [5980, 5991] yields 0.01 mag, 29.8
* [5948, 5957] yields 0.01 mag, 29.8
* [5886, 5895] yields 0.23 mag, 24.7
